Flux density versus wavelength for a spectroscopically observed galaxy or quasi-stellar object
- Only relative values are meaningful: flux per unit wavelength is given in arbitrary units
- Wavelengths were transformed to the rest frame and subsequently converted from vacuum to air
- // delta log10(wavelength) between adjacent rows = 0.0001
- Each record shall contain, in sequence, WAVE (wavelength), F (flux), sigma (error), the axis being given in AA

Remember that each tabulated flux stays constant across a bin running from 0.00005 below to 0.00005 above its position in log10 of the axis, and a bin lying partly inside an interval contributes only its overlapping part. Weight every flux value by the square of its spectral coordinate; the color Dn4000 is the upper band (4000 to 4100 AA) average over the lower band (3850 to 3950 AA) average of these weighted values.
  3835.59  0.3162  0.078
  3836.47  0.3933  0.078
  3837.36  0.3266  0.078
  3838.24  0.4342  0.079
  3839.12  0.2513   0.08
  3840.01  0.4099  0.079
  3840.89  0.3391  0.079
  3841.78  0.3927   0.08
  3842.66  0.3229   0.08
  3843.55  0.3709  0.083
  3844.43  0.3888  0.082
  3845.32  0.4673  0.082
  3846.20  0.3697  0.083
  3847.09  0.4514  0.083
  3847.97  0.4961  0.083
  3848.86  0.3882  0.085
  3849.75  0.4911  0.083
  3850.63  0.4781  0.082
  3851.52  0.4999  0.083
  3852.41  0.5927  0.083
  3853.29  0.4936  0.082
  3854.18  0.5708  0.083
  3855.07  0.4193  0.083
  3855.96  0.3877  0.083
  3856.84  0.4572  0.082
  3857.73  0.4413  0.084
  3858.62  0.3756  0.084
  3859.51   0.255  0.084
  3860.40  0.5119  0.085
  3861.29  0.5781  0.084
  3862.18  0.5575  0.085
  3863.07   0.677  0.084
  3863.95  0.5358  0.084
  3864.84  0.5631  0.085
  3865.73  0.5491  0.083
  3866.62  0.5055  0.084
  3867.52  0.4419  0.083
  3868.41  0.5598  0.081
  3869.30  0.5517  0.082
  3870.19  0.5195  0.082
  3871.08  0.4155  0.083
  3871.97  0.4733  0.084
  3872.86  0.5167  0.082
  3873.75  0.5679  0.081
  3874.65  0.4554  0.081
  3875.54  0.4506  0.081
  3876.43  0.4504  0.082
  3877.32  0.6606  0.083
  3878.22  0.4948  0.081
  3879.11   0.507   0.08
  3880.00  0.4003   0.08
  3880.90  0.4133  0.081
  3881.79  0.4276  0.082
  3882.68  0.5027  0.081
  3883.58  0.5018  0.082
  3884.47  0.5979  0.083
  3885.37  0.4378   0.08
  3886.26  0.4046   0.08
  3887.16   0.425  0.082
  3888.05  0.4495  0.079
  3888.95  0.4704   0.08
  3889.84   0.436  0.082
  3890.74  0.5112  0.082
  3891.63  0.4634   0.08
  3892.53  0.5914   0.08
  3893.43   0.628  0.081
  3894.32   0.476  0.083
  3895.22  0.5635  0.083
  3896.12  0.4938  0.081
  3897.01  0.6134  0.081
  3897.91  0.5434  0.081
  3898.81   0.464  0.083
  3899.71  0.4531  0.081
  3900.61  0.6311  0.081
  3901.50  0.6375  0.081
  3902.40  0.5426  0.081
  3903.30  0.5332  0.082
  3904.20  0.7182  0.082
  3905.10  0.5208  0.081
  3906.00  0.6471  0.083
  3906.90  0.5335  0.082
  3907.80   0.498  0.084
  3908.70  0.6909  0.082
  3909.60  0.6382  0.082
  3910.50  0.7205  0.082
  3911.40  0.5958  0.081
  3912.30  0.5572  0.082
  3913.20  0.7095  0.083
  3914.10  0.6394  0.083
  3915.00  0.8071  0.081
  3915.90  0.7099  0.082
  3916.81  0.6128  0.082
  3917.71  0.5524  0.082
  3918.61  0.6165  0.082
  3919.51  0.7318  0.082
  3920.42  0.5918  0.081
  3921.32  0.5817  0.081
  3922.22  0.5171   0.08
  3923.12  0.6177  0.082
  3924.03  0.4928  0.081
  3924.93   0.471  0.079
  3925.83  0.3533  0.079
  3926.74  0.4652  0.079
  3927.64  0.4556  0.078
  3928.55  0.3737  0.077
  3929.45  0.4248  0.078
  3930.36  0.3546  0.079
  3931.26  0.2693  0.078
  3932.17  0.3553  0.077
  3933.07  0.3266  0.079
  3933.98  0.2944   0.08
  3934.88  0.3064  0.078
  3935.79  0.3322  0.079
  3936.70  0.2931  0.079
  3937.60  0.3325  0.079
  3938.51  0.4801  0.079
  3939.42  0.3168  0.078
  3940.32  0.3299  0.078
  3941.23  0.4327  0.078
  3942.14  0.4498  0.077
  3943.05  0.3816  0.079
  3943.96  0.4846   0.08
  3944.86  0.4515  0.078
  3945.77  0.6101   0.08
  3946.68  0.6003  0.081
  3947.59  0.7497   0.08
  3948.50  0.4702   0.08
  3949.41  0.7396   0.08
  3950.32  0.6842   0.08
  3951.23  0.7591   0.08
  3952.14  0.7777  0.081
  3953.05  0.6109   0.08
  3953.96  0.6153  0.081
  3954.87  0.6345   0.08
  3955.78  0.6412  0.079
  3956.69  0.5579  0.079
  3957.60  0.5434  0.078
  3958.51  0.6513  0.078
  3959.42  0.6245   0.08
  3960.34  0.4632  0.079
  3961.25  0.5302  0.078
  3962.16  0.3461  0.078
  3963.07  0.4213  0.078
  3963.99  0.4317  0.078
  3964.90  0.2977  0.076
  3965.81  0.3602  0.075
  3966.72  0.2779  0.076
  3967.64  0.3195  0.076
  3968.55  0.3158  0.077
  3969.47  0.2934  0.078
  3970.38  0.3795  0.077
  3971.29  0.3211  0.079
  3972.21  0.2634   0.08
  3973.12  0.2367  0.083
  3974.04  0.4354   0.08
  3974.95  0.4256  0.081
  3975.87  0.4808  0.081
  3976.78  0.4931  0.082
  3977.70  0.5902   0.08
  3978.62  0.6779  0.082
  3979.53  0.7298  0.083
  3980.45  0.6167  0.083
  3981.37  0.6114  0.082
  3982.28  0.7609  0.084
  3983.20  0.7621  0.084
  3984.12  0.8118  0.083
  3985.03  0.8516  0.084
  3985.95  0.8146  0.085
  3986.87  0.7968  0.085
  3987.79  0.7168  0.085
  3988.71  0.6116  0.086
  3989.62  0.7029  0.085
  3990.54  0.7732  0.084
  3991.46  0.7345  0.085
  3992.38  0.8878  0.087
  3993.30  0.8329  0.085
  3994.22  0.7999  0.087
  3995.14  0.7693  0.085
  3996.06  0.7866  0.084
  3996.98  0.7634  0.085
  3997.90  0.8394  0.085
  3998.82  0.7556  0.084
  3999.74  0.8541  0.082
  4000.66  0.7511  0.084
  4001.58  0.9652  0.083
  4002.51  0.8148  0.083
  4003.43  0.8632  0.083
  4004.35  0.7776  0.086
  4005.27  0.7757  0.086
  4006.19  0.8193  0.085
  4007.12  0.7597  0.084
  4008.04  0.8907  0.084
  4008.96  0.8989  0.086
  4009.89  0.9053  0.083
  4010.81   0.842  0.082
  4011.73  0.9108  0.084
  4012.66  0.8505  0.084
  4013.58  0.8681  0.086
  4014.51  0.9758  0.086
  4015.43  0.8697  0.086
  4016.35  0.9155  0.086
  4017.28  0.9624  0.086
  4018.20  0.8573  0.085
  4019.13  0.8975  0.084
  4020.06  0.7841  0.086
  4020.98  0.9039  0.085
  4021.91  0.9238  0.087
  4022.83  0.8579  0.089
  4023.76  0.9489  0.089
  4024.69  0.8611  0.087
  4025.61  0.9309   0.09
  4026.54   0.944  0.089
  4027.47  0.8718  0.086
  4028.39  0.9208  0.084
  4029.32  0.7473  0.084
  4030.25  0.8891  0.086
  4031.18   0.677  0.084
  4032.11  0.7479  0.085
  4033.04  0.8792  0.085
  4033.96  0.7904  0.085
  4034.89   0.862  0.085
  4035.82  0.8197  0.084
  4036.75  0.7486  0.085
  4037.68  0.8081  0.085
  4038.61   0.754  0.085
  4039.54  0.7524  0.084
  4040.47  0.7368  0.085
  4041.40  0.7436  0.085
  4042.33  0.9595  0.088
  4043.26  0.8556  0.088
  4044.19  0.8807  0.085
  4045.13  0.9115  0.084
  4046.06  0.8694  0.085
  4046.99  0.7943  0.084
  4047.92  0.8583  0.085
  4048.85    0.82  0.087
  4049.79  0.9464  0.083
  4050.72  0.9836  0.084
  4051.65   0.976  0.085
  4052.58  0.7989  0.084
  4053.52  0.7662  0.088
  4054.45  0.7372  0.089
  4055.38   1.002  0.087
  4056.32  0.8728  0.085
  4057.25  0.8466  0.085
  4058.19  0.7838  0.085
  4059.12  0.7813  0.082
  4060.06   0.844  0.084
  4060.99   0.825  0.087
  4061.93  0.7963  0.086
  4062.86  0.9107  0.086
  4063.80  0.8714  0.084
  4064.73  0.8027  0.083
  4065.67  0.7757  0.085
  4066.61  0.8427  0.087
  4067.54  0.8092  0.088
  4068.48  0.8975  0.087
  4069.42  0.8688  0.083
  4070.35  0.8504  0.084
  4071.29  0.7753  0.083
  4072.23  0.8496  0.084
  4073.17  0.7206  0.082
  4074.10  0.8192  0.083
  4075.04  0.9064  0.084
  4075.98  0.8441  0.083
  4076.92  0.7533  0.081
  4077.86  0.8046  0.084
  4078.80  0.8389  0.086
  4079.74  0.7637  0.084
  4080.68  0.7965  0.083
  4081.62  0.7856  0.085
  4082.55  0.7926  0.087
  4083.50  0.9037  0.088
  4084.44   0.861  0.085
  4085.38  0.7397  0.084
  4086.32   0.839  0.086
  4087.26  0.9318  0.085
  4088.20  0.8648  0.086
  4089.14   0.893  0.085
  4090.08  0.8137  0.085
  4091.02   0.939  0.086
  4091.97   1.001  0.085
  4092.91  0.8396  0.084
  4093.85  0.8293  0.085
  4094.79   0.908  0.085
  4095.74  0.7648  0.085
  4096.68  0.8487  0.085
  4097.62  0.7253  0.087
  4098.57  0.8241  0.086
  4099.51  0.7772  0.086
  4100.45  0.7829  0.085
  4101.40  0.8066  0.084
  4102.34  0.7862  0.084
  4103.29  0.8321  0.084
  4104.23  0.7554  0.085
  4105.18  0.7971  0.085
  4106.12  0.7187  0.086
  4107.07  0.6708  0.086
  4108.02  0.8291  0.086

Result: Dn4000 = 1.8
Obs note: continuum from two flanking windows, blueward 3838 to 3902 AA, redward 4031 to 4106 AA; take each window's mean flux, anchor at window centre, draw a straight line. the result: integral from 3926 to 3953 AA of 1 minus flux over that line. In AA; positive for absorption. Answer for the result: 6.51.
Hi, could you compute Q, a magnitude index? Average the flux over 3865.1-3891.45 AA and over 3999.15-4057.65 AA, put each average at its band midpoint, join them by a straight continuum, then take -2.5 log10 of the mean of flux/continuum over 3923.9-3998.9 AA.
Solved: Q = 0.28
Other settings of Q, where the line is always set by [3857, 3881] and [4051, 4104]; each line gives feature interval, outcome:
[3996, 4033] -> -0.17 mag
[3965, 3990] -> 0.24 mag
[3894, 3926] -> -0.05 mag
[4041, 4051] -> -0.12 mag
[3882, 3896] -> 0.07 mag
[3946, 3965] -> 0.09 mag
